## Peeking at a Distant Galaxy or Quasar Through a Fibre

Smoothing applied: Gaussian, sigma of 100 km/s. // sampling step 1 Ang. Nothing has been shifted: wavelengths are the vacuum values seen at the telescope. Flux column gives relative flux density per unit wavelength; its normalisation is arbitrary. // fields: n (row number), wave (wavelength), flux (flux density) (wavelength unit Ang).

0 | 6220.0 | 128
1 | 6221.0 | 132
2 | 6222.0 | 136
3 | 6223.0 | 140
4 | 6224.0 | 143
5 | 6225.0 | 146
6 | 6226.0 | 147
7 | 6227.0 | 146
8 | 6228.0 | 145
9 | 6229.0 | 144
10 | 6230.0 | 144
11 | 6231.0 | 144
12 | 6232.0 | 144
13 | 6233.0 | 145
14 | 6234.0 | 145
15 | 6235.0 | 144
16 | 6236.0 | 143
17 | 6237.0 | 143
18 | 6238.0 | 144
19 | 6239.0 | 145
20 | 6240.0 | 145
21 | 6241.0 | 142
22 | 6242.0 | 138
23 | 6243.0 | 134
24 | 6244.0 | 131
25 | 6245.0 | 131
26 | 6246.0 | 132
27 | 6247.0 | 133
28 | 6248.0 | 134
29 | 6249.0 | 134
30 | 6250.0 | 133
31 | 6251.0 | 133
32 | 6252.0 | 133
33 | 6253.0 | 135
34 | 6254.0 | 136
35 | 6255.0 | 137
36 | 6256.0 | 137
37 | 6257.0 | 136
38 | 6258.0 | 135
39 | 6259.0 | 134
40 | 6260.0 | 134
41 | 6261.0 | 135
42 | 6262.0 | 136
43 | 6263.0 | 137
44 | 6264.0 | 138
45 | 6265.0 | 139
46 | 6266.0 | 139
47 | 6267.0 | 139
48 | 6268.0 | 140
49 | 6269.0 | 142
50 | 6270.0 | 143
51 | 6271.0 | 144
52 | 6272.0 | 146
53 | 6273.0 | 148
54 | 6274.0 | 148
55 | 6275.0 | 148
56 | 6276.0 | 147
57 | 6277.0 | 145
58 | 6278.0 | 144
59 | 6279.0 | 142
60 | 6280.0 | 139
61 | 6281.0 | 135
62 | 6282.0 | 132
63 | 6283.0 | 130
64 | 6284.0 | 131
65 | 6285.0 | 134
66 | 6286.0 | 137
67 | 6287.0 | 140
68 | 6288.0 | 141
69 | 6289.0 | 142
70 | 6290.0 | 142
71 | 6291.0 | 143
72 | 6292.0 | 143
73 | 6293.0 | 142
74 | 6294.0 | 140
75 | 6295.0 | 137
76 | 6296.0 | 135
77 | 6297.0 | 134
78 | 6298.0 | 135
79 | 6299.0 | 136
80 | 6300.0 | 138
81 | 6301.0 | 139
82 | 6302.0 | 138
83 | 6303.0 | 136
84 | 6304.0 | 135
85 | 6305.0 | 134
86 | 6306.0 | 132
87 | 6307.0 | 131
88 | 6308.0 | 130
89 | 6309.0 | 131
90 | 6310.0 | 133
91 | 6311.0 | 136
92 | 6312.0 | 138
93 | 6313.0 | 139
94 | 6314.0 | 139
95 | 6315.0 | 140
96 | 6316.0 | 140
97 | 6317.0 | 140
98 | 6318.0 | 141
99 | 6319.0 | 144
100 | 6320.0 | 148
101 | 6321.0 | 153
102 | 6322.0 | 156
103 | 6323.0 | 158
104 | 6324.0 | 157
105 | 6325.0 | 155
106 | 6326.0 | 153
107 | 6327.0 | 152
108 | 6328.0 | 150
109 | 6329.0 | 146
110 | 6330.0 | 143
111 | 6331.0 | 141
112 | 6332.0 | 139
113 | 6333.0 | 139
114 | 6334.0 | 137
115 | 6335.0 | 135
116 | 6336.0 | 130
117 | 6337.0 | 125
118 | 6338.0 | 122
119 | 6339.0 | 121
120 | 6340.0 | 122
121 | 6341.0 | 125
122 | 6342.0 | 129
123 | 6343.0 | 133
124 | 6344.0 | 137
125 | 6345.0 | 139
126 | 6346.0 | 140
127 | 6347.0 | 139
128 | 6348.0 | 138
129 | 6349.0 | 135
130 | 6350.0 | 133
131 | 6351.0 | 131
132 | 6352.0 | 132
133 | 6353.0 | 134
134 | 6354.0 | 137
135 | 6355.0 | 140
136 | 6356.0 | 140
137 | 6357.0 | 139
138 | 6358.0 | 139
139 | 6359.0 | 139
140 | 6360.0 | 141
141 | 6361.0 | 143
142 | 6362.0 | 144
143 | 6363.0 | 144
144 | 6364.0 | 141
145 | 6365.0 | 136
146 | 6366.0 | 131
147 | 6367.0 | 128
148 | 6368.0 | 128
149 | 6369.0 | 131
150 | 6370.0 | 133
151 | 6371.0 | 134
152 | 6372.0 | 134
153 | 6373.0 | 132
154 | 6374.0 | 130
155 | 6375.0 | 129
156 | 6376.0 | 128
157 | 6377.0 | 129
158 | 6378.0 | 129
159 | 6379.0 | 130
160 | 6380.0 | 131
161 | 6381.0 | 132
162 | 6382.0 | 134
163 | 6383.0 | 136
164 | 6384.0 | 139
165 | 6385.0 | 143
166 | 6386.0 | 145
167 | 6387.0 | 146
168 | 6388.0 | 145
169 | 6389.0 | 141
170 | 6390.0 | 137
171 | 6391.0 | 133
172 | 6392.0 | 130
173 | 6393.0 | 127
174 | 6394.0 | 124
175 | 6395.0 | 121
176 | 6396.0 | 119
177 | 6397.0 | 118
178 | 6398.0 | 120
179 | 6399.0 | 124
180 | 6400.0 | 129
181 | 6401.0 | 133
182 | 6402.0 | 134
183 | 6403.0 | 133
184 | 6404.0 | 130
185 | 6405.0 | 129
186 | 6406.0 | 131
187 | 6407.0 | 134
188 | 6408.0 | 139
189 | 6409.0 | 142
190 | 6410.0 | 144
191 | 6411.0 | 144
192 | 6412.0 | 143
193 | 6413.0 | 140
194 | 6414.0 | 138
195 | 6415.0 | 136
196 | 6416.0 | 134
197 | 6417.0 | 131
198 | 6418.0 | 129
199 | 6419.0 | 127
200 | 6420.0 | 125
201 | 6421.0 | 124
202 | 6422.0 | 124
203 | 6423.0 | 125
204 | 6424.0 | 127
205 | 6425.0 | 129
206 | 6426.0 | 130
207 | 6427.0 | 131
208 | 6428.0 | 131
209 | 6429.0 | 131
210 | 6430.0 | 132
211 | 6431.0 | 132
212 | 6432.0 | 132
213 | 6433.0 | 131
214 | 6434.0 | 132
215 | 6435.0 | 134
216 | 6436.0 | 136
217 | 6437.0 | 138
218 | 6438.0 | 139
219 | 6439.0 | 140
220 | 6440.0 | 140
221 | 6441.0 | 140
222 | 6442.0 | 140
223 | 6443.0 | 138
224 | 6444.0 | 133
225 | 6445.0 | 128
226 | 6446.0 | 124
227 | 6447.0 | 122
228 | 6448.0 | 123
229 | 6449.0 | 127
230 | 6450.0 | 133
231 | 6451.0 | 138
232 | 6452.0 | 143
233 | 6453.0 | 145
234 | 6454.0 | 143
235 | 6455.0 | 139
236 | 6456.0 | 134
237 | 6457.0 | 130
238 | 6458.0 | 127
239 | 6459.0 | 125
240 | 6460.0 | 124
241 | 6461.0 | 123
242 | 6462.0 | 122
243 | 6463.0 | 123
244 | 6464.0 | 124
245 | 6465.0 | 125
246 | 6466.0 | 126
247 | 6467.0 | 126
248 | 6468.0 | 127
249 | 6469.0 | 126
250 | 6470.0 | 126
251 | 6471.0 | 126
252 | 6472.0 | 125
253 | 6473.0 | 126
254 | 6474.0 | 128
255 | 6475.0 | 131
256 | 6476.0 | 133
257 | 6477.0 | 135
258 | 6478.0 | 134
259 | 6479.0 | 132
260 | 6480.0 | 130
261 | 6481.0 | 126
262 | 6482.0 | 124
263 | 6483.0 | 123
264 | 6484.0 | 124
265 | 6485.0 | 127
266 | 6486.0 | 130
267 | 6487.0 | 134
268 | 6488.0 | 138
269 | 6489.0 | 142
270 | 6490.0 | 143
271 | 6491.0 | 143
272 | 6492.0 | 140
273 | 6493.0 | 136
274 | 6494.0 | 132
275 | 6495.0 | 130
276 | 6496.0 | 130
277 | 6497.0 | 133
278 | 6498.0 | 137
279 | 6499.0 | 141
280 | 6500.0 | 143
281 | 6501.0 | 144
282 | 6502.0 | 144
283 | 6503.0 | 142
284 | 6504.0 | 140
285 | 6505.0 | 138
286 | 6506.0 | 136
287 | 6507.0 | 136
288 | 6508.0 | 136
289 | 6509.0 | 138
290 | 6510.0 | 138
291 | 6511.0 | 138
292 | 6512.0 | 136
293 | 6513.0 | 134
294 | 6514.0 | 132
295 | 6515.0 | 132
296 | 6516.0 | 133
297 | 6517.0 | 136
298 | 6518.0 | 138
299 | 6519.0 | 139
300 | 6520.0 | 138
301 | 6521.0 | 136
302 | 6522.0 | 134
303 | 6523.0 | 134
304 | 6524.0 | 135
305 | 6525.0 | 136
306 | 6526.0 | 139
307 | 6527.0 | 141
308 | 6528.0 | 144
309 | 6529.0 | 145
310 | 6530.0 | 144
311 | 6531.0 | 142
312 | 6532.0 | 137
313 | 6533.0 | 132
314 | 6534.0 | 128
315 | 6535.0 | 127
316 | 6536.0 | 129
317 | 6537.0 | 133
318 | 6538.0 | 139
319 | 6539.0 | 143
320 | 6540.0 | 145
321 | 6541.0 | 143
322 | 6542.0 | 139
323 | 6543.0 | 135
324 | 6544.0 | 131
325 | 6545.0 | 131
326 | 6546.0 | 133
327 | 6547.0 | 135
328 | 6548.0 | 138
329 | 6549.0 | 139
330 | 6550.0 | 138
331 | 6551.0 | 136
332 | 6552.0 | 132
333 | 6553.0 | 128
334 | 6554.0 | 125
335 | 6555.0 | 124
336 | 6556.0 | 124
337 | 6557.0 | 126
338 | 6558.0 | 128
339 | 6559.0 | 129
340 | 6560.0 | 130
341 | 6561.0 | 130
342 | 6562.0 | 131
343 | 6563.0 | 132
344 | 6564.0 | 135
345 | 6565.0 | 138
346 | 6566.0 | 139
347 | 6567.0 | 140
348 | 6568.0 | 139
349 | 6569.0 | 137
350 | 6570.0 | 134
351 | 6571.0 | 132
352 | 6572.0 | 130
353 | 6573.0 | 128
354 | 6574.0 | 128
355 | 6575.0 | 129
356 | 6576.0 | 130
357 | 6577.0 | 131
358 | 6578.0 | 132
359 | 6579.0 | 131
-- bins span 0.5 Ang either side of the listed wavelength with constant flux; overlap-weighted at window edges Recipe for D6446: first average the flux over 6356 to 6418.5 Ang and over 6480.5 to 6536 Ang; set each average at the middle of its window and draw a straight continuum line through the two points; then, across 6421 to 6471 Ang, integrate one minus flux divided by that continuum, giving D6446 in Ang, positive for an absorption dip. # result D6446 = 1.5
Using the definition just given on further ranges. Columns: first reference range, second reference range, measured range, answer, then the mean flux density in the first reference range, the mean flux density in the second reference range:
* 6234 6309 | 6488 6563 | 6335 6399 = 1.9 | 138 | 136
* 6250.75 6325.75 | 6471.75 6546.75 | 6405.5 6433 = 0.9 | 140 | 135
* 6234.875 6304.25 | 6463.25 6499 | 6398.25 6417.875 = -0.2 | 138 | 131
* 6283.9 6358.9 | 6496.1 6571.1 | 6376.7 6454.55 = 2.3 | 138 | 136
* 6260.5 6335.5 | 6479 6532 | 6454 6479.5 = 1.6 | 141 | 136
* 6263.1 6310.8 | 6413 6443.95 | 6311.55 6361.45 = -1.0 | 139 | 133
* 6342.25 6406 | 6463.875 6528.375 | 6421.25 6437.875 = 0.4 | 134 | 134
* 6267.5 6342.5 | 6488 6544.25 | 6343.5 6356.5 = 0.2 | 139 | 137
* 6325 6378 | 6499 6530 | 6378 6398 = 0.5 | 136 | 138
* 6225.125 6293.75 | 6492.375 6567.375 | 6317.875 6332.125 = -1.1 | 140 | 135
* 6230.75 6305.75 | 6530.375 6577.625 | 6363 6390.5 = 0.4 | 139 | 133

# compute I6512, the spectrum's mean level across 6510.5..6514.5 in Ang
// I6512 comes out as 135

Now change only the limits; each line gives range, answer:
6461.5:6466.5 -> 124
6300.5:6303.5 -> 138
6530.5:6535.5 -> 133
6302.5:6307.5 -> 134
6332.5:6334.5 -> 138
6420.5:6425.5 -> 126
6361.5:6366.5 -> 139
